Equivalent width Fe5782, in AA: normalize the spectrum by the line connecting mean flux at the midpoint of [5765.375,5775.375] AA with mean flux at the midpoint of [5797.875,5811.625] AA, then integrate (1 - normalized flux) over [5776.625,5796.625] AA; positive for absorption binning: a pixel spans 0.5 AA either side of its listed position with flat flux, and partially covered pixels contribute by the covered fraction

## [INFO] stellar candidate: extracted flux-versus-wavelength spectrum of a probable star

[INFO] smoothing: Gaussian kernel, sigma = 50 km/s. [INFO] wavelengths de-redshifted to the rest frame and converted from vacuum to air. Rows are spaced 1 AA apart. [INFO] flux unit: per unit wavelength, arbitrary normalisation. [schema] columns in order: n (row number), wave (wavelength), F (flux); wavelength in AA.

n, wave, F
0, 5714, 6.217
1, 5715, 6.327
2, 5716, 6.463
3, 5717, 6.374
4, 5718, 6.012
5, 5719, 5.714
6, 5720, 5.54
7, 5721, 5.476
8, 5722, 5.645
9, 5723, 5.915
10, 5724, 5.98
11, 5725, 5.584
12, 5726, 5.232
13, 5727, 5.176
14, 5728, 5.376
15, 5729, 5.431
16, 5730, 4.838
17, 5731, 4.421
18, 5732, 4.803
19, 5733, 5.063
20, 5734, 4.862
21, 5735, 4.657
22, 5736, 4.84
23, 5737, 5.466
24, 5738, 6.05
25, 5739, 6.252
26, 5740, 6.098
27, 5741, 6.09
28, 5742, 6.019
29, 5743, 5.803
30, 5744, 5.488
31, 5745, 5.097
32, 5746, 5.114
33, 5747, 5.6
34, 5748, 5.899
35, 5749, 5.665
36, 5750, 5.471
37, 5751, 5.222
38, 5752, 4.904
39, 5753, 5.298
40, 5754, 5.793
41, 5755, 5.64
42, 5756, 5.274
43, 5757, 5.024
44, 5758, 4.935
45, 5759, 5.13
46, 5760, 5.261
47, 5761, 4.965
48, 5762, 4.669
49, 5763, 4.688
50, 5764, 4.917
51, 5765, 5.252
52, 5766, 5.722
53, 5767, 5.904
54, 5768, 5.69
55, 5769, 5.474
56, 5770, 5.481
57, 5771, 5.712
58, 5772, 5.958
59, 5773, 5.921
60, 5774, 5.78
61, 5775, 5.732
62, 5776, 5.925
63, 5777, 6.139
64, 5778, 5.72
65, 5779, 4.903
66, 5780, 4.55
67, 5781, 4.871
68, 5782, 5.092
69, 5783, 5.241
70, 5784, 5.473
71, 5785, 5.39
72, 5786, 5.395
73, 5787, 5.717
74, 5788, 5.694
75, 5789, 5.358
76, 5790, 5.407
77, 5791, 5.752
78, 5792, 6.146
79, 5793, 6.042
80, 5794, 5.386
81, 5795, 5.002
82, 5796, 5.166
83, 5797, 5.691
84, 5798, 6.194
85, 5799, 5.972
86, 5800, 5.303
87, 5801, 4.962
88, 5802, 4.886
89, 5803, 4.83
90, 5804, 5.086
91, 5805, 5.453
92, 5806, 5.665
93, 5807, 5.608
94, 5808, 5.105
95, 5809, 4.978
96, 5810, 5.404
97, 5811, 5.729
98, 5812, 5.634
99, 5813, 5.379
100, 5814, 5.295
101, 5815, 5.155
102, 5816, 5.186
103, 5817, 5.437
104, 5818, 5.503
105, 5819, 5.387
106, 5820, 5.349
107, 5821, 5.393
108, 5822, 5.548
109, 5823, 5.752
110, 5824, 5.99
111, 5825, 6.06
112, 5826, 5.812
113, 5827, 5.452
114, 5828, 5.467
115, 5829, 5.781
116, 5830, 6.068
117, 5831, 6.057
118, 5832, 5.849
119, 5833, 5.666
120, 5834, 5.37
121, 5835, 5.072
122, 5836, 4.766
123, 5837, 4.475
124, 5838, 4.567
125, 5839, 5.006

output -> 0.5 AA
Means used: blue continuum 5.73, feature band 5.42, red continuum 5.35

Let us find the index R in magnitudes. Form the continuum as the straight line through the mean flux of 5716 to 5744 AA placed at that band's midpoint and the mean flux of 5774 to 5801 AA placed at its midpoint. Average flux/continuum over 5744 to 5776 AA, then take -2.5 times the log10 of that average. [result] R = 0.02 mag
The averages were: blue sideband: 5.52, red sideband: 5.5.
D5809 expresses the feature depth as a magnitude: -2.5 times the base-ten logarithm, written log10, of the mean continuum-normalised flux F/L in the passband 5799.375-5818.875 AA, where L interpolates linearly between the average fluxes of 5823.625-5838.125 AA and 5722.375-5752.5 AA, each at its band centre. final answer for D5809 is 0.04 mag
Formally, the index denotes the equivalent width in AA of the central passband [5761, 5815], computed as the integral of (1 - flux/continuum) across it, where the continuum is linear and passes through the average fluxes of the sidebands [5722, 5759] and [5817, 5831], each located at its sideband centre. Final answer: 1.1 AA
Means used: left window 5.4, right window 5.66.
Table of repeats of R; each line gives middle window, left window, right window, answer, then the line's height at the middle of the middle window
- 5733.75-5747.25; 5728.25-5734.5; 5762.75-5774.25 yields -0.095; 5.08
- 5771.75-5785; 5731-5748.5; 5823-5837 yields 0.009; 5.52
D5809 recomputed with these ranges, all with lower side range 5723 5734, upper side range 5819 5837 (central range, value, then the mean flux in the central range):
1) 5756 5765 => 0.072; 4.98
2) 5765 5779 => -0.071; 5.73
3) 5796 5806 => 0.019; 5.38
